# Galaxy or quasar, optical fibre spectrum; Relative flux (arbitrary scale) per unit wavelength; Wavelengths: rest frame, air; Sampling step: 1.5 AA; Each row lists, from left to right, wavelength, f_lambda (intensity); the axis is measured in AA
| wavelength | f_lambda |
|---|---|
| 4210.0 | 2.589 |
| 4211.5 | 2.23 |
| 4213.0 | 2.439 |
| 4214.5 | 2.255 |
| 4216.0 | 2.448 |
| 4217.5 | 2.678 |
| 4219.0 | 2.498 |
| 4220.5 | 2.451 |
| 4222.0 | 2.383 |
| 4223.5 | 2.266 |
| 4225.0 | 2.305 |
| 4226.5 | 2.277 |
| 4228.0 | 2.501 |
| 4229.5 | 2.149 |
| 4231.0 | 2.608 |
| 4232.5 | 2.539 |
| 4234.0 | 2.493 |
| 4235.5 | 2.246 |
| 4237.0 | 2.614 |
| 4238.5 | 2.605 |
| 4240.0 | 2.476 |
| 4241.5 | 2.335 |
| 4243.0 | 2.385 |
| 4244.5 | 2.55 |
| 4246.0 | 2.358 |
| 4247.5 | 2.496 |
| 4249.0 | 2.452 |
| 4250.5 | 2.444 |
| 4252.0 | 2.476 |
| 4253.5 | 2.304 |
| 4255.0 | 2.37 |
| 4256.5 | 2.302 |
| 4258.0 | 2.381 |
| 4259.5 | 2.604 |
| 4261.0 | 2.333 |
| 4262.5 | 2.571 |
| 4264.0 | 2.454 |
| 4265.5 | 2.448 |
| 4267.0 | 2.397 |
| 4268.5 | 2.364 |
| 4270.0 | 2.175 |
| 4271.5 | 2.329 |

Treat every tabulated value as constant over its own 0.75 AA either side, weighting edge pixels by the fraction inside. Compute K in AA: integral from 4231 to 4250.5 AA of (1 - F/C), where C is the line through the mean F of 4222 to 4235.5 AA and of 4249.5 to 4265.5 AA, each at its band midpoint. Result -0.5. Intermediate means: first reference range 2.38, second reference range 2.43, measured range 2.47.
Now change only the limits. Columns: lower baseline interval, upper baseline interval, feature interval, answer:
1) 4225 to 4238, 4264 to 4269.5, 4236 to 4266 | -0.44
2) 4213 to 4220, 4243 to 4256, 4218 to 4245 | 0.22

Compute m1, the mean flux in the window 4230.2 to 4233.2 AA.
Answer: 2.57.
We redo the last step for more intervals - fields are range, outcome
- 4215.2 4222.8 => 2.49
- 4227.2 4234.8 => 2.46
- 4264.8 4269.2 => 2.4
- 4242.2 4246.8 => 2.43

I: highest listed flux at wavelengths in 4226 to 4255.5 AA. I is 2.614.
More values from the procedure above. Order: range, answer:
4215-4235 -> 2.678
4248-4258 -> 2.476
